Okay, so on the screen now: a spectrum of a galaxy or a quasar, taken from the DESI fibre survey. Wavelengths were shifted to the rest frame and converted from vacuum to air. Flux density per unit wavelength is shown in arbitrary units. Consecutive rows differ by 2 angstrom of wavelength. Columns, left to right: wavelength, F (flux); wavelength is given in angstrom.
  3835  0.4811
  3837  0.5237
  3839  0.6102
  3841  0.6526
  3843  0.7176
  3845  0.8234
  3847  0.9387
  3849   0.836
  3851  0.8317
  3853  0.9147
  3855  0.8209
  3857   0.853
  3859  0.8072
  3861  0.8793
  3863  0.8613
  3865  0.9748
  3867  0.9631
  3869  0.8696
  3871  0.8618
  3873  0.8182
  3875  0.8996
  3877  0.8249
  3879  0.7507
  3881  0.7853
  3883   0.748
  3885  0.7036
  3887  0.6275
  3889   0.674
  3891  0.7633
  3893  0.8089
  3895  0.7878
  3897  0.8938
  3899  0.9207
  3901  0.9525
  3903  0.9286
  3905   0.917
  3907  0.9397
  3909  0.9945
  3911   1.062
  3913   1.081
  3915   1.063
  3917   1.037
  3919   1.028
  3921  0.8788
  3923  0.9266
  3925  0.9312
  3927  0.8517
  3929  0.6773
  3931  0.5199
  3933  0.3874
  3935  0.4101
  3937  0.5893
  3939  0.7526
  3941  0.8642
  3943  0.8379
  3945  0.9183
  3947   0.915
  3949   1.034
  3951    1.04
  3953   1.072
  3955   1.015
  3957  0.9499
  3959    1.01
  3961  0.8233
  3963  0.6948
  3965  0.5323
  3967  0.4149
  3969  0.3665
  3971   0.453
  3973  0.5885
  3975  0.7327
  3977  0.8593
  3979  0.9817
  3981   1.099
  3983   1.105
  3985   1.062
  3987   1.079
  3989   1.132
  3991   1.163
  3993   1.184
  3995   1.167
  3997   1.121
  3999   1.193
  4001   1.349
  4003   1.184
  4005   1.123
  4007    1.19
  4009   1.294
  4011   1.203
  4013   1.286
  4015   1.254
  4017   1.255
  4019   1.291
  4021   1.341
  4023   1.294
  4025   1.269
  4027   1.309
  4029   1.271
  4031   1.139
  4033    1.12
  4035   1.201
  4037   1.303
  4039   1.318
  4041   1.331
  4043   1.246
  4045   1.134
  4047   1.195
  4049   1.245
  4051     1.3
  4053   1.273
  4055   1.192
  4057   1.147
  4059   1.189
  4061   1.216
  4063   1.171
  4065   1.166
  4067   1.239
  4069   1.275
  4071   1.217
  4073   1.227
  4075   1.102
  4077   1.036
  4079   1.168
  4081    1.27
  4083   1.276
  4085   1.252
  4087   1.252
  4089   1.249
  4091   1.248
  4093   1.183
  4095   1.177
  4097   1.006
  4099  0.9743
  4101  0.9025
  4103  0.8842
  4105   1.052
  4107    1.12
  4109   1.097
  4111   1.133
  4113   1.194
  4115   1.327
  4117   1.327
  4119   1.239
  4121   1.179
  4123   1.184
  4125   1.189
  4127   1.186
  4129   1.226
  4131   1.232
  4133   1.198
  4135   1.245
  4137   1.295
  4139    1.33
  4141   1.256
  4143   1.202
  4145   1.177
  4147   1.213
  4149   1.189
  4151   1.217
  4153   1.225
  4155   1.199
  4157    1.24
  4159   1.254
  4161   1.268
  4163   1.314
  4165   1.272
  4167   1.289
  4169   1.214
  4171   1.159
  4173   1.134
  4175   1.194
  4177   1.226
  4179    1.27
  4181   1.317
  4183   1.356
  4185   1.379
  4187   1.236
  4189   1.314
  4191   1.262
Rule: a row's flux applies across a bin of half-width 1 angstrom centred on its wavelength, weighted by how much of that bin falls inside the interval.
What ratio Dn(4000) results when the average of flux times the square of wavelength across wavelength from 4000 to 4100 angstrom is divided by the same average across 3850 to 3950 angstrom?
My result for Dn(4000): 1.56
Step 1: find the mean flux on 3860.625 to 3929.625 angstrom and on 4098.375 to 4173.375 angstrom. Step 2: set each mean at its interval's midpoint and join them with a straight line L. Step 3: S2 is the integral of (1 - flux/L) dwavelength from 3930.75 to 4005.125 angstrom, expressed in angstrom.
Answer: 6.8 angstrom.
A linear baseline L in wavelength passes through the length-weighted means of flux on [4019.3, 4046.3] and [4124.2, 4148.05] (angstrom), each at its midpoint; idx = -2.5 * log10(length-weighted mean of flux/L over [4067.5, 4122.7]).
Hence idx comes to 0.07 mag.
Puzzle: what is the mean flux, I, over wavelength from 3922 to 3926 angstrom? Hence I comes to 0.929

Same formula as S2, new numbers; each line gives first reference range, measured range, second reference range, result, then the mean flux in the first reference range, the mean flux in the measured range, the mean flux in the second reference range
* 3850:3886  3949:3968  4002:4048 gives 3.90 angstrom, 0.843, 0.849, 1.24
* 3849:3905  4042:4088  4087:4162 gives -4.49 angstrom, 0.836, 1.21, 1.19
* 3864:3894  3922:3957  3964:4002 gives 2.55 angstrom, 0.805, 0.812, 0.925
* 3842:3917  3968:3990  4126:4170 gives 3.19 angstrom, 0.864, 0.86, 1.24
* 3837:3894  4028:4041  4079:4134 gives -2.13 angstrom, 0.803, 1.23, 1.17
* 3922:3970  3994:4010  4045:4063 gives -3.23 angstrom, 0.772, 1.2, 1.21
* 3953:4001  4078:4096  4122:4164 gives -1.71 angstrom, 0.914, 1.23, 1.23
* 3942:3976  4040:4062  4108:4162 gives -4.54 angstrom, 0.788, 1.22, 1.22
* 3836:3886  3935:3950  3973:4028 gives 2.95 angstrom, 0.811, 0.816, 1.16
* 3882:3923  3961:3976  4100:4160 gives 6.42 angstrom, 0.891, 0.559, 1.19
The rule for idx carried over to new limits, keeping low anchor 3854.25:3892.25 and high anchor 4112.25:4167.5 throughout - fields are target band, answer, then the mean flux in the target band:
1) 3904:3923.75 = -0.13 mag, 0.994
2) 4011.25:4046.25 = -0.18 mag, 1.25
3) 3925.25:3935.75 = 0.45 mag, 0.599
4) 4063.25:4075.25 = -0.08 mag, 1.21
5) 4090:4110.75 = 0.10 mag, 1.07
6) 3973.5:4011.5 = -0.11 mag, 1.11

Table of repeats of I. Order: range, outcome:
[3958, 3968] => 0.695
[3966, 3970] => 0.391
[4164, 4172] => 1.23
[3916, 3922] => 0.981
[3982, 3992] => 1.11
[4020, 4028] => 1.3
